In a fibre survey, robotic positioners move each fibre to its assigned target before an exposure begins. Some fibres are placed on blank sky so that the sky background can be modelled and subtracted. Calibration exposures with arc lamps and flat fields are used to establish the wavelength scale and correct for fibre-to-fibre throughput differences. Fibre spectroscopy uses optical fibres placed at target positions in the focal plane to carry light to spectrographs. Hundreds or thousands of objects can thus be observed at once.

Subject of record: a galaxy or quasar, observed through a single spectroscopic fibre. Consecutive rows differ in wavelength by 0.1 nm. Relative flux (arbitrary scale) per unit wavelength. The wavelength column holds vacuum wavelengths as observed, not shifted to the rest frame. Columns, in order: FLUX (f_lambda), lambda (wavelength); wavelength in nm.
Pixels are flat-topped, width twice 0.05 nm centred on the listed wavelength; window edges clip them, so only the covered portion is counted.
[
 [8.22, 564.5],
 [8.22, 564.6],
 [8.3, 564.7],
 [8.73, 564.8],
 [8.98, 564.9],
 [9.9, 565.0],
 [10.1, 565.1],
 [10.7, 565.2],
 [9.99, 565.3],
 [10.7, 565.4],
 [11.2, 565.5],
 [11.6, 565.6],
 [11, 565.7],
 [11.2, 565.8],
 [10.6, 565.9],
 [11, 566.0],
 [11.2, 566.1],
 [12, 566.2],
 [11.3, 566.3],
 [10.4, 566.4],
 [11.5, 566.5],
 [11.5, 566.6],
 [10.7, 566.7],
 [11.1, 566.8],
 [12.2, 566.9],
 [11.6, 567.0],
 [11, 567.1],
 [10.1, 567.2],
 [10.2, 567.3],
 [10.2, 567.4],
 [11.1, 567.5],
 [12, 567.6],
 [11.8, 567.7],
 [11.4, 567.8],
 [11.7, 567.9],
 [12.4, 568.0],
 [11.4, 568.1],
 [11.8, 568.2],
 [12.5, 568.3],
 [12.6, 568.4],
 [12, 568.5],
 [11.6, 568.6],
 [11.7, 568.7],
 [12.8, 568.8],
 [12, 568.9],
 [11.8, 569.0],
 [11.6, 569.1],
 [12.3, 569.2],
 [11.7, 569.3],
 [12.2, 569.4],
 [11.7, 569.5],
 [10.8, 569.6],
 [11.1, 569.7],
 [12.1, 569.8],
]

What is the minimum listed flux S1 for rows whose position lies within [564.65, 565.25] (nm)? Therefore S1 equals 8.3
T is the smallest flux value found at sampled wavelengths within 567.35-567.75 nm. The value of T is 10.2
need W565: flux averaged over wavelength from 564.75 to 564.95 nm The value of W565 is 8.85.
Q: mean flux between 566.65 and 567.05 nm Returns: 11.4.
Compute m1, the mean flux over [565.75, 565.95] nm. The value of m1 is 10.9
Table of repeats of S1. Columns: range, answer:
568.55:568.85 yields 11.6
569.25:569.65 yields 10.8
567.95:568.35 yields 11.4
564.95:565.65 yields 9.9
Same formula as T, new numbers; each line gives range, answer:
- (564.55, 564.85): 8.22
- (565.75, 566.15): 10.6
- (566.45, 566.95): 10.7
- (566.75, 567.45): 10.1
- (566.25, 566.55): 10.4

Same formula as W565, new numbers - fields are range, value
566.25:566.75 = 11.1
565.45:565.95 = 11.1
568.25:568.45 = 12.5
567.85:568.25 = 11.8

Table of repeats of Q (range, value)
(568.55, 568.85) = 12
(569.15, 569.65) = 11.7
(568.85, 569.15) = 11.8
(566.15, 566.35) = 11.7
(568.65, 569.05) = 12.1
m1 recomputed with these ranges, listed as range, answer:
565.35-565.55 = 10.9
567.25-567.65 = 10.9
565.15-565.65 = 10.8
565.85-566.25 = 11.2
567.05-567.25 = 10.6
